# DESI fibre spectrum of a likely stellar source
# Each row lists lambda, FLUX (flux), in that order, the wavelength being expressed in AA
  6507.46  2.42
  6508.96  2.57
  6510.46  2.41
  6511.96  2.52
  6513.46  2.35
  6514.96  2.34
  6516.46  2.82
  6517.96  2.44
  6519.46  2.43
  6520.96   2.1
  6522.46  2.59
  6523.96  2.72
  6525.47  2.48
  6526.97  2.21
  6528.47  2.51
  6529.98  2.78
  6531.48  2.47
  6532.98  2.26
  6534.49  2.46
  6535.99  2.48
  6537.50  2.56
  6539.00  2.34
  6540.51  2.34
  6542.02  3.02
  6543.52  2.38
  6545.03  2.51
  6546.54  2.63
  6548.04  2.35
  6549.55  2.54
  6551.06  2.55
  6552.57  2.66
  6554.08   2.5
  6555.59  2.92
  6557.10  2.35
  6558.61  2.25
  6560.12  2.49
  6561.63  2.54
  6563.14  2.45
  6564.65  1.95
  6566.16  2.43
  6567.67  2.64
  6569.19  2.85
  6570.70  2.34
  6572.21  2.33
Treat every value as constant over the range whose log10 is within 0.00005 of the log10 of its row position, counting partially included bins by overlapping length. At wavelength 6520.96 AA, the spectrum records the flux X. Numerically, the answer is 2.1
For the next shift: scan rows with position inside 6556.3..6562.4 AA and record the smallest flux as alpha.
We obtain 2.25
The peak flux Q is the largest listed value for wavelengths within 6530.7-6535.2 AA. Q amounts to 2.47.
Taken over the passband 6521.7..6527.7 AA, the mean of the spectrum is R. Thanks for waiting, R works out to 2.5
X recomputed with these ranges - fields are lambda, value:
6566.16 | 2.43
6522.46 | 2.59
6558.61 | 2.25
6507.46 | 2.42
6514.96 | 2.34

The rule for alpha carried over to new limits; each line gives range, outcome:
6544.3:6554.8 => 2.35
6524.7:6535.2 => 2.21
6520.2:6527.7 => 2.1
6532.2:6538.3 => 2.26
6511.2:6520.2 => 2.34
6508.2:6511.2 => 2.41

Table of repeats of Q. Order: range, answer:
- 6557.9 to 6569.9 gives 2.85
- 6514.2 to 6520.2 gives 2.82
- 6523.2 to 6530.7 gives 2.78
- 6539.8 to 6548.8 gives 3.02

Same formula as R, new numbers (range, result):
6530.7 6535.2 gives 2.4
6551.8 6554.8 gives 2.58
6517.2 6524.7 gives 2.46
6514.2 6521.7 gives 2.43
